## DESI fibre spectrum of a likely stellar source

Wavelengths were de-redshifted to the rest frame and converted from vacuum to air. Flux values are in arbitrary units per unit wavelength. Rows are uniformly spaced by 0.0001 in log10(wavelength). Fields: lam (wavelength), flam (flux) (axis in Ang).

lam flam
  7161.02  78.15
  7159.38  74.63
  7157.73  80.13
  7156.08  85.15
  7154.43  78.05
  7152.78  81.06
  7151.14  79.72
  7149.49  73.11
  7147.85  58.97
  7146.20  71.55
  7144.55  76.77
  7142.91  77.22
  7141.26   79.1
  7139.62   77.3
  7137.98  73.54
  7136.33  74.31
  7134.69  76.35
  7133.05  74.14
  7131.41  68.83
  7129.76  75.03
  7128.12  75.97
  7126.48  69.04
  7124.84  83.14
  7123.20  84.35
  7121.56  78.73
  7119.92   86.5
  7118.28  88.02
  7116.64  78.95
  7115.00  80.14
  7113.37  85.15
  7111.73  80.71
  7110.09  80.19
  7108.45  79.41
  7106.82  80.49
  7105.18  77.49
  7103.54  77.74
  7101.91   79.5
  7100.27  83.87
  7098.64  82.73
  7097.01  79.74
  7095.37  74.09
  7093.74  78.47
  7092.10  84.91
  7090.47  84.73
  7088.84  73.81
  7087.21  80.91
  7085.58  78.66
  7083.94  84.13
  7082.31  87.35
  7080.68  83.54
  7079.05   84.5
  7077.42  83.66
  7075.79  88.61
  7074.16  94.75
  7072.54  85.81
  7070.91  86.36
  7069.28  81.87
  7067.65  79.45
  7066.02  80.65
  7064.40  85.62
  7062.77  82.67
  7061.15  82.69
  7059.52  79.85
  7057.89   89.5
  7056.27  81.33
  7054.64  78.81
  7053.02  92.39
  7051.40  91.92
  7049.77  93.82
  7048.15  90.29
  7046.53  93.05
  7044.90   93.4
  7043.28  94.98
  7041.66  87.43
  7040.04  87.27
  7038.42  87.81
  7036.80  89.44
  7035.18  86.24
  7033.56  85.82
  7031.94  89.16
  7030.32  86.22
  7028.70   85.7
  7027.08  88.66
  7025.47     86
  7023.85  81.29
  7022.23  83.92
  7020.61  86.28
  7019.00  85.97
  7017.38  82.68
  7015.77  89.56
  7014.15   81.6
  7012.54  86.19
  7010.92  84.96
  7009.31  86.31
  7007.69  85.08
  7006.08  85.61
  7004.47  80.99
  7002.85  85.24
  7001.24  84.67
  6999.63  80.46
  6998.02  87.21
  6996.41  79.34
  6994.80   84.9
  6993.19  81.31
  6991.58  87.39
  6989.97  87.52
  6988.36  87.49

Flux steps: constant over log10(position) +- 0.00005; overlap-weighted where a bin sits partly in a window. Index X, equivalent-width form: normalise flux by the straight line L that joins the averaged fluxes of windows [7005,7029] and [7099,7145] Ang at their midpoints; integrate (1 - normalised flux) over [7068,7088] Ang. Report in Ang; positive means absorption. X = -0.84 Ang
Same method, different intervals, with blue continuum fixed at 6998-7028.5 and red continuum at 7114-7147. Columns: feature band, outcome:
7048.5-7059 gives -0.7 Ang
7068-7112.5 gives -1.2 Ang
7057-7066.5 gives -0.2 Ang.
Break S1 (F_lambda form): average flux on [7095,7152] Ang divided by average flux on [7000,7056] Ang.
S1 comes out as 0.90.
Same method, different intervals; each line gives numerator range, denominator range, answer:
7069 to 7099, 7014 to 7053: 0.94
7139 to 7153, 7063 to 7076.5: 0.88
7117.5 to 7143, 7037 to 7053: 0.85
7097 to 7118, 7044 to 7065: 0.92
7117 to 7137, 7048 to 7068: 0.91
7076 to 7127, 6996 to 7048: 0.94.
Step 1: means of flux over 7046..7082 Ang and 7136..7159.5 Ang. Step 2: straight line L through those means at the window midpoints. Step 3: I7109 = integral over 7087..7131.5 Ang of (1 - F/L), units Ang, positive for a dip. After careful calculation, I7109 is 0.4 Ang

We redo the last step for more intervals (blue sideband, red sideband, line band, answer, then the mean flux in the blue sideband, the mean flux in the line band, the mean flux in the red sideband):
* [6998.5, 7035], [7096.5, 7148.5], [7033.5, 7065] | -1.83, 85.1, 87.8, 78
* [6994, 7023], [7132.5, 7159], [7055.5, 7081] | -1.15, 84.5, 84.5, 76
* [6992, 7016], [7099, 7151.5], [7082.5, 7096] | -0.13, 84.2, 80.4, 77.7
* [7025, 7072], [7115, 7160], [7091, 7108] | 0.27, 86.8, 80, 77.1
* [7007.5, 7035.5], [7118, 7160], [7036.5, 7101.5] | -2.34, 85.6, 85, 76.8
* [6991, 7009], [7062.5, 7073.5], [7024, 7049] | -1.48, 83.9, 88.6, 83.4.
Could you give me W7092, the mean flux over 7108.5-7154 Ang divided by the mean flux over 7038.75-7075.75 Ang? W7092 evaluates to 0.9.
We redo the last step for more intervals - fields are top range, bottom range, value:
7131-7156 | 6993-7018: 0.89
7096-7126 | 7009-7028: 0.95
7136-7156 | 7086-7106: 0.95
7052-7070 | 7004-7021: 0.98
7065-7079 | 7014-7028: 1.00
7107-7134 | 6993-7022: 0.94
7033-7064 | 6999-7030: 1.03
